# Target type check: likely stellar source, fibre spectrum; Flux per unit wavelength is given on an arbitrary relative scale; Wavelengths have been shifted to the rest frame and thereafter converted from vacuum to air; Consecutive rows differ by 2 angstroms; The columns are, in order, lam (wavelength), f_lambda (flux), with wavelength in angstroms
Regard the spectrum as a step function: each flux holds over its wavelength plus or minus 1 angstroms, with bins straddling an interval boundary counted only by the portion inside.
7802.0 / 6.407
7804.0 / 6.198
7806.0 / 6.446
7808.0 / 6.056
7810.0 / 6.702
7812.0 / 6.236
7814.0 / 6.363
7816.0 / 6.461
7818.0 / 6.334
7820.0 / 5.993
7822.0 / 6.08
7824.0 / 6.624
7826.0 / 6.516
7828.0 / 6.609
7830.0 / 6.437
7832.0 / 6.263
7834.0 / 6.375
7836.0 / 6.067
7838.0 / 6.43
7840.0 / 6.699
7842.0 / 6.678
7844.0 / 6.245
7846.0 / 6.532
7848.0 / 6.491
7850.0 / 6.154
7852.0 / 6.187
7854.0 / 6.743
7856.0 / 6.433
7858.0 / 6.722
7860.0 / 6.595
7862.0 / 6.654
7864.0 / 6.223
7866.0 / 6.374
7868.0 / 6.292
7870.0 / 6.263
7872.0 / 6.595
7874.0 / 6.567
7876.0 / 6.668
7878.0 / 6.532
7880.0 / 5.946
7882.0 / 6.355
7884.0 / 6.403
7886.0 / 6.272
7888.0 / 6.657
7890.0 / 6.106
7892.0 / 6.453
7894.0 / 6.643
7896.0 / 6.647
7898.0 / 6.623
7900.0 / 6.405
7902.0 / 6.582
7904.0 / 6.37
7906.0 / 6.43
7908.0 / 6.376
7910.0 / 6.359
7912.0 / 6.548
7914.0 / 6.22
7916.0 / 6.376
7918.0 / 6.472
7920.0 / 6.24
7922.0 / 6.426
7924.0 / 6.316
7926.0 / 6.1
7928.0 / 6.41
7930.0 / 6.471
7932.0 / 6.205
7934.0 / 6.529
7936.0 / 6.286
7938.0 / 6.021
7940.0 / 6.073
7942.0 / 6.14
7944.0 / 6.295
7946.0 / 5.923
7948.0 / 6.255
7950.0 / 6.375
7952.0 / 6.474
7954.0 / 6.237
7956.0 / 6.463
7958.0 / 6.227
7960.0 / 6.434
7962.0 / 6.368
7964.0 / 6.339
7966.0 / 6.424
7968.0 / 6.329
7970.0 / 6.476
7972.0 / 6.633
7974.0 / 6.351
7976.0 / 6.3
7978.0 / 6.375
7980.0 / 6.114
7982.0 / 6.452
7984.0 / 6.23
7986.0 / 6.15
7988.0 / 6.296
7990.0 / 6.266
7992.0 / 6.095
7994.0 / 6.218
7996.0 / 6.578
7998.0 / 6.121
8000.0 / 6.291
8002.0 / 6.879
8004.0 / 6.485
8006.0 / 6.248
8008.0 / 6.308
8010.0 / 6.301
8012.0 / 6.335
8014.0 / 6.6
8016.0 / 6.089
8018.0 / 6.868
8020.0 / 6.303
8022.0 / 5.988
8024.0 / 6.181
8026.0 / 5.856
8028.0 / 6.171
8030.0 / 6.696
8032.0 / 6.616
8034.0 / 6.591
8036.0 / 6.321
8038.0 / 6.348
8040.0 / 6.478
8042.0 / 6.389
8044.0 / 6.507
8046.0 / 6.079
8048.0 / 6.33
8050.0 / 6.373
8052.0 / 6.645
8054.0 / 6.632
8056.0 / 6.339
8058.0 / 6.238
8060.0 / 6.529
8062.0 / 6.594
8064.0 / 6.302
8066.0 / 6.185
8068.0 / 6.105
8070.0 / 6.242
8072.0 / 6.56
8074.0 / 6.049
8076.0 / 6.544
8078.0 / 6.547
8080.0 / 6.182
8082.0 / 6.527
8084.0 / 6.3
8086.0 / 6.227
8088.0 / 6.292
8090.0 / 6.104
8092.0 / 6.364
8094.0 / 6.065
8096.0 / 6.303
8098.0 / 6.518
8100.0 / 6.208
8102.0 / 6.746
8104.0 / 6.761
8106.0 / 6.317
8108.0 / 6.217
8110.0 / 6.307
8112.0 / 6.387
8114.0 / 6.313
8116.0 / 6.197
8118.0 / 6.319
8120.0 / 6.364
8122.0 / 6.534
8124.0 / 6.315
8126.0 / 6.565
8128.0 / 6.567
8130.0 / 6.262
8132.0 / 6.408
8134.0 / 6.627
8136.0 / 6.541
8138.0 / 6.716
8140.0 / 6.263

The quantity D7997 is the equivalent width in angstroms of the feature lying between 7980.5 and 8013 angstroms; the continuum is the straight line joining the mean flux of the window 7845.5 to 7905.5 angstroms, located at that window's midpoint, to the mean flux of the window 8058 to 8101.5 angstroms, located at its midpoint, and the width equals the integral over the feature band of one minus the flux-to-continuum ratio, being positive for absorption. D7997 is 0.3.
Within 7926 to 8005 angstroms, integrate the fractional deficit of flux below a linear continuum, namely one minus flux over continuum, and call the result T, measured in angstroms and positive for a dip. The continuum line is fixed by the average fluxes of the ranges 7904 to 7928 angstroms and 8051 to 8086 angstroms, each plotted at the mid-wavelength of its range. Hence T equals 0.5 angstroms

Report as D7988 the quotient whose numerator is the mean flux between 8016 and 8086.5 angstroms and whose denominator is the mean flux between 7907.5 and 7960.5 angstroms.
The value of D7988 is 1.01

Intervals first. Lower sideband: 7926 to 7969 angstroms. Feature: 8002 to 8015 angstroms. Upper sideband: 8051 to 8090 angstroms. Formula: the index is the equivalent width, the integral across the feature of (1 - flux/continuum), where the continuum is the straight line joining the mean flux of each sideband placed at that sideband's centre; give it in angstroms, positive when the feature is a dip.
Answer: -0.18 angstroms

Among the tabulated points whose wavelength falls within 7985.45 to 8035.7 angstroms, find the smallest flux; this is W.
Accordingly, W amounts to 5.856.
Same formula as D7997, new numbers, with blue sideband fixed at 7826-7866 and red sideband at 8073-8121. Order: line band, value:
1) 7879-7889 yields 0.2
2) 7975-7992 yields 0.3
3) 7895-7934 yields 0.1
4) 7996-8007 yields -0.1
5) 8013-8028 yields 0.3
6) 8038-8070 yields -0.1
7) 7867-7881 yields 0.1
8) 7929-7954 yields 0.6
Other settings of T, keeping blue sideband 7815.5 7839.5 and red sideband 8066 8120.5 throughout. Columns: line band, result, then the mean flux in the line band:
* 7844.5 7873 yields -0.41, 6.44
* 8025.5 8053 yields -0.25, 6.4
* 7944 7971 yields 0.05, 6.33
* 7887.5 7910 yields -0.44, 6.47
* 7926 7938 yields 0.04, 6.33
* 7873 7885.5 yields -0.11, 6.41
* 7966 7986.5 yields -0.02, 6.35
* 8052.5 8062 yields -0.19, 6.46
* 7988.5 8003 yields -0.02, 6.35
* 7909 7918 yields -0.06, 6.39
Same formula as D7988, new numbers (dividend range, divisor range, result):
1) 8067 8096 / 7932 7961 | 1.00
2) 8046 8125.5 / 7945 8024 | 1.00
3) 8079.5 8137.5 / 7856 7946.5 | 1.00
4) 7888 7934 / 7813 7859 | 1.00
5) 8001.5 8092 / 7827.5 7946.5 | 1.00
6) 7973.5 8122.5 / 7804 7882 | 0.99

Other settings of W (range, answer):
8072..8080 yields 6.049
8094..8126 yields 6.065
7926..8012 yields 5.923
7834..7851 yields 6.067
